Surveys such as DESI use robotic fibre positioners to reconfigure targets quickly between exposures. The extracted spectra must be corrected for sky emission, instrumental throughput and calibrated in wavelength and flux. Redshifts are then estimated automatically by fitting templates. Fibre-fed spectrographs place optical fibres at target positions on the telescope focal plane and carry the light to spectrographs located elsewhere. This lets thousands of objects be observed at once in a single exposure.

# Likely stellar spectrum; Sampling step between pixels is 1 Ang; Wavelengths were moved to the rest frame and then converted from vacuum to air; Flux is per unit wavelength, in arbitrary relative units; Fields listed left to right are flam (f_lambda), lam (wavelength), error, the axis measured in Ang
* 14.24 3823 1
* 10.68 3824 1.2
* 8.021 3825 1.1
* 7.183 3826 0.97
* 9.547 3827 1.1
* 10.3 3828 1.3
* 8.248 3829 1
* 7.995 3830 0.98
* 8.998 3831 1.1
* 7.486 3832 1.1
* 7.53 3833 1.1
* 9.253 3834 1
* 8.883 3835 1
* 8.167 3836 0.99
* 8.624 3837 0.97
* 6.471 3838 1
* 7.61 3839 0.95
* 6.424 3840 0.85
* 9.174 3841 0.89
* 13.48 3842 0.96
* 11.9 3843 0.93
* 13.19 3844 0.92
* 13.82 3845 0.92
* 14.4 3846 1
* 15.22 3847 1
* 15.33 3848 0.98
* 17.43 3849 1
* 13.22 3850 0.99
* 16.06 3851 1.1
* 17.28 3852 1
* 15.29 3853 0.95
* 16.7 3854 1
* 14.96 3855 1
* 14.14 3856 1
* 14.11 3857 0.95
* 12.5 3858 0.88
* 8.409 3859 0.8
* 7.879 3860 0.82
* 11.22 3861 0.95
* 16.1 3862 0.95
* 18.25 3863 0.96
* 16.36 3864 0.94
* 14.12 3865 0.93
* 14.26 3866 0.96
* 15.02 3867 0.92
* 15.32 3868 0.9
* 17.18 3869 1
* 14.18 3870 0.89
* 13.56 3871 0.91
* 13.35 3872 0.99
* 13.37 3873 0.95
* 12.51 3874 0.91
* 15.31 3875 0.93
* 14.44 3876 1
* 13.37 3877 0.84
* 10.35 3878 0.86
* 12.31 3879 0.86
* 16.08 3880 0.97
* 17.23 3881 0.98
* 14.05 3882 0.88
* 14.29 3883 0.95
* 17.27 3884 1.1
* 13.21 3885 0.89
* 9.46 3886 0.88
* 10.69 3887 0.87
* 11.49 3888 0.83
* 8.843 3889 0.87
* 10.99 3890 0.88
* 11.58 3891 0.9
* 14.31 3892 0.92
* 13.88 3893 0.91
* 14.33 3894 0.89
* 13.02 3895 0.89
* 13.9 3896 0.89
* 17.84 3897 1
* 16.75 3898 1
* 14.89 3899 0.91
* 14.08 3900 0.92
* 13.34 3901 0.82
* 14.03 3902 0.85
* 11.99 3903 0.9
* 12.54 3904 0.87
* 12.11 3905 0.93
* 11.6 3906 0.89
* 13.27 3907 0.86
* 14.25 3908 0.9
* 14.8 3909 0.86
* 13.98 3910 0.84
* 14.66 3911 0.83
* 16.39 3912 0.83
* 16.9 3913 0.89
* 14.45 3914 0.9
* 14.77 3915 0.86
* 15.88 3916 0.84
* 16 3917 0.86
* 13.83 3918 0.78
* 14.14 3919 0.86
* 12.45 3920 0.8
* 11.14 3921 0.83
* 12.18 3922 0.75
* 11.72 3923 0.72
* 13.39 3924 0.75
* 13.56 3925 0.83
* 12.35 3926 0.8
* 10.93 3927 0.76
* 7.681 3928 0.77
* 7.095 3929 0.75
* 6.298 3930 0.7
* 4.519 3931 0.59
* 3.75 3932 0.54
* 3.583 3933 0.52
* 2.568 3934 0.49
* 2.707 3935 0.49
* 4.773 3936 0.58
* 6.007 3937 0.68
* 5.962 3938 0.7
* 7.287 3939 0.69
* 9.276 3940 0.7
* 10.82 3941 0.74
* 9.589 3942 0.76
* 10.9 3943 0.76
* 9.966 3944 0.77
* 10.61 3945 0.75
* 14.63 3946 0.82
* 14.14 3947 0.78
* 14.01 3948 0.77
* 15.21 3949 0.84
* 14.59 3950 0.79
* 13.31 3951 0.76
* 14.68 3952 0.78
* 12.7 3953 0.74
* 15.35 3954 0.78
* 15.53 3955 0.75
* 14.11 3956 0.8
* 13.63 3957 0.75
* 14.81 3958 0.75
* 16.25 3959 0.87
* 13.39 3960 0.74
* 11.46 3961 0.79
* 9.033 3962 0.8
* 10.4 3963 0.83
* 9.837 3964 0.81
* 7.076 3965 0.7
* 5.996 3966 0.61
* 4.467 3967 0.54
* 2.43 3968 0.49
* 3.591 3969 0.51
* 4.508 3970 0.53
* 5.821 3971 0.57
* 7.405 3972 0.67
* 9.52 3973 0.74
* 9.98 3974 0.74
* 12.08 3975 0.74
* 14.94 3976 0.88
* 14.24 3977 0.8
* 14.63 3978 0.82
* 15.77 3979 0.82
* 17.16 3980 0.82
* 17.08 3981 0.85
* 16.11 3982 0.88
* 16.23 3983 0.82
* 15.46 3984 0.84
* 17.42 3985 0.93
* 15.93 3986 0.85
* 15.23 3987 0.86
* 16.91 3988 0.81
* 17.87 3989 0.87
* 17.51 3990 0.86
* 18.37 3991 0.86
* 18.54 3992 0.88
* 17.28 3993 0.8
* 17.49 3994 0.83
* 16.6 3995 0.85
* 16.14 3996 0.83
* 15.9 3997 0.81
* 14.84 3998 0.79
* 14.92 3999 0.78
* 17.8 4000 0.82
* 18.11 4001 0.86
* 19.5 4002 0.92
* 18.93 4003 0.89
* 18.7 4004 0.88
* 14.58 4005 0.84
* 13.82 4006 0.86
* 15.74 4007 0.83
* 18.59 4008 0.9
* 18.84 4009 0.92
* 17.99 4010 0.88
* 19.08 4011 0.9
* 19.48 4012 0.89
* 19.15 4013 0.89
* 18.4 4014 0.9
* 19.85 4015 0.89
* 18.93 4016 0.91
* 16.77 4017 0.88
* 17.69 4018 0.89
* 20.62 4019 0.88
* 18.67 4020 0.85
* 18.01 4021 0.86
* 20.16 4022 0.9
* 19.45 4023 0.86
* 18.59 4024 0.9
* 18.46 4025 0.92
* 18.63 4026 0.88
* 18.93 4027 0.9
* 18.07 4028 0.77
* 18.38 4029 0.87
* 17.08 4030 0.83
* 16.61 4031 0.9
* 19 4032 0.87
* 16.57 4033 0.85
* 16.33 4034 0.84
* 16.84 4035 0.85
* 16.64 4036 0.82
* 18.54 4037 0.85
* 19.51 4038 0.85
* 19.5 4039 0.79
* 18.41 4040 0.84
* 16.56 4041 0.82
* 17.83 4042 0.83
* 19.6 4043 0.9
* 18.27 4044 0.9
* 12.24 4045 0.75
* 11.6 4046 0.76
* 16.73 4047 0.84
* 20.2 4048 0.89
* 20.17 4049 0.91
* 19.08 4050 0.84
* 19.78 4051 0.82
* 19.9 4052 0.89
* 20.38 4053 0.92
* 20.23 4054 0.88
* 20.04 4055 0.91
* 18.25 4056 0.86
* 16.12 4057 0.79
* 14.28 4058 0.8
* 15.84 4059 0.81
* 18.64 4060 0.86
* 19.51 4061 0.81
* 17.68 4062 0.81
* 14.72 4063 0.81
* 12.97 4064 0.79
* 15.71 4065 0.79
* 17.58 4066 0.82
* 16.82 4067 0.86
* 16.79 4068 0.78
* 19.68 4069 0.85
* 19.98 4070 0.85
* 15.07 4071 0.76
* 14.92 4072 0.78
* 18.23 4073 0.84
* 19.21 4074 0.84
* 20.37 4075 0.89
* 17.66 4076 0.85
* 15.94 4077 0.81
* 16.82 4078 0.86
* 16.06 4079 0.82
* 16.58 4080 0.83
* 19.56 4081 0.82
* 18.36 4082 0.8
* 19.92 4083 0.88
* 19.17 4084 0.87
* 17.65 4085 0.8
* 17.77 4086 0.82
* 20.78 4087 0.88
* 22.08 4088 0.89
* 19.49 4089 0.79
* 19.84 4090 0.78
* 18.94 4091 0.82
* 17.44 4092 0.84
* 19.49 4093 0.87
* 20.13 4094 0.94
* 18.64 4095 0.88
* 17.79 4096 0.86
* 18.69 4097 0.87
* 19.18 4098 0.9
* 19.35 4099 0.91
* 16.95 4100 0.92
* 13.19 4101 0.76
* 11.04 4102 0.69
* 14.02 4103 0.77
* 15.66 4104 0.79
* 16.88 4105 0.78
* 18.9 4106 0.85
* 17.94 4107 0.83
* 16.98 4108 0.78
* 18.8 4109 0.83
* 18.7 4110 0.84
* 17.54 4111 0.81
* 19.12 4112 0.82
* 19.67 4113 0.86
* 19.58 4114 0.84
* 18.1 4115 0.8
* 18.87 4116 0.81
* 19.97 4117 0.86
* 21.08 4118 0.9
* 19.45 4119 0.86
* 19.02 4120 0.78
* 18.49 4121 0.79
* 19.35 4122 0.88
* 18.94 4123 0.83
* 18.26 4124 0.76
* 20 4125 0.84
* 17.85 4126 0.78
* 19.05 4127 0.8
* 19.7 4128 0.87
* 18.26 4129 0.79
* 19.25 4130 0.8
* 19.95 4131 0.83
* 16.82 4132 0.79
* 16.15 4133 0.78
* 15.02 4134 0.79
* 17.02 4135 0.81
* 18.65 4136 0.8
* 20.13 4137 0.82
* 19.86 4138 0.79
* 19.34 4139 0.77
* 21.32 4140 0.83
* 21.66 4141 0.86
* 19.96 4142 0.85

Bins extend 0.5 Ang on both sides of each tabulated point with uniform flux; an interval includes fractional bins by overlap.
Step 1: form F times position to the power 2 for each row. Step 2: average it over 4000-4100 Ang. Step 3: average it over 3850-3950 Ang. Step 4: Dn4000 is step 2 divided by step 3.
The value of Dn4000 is 1.55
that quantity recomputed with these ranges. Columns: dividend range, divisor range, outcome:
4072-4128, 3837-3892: 1.55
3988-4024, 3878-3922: 1.37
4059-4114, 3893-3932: 1.50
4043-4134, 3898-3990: 1.63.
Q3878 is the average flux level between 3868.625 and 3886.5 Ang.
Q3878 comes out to 14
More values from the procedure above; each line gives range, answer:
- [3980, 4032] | 17.6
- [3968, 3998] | 14.1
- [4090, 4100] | 18.8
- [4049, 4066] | 17.8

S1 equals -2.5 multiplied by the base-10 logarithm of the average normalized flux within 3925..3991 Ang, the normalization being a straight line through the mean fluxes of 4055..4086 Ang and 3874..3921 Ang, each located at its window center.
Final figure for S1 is 0.33 mag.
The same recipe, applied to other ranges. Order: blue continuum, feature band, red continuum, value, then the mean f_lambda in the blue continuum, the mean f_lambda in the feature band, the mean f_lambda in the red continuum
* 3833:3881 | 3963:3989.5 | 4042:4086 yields 0.315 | 13.1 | 11.8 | 17.6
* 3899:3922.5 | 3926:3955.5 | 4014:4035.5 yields 0.489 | 13.9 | 9.65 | 18.3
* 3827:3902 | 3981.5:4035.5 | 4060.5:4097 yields -0.081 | 12.9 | 17.6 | 18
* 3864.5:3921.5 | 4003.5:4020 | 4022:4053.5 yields -0.046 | 13.8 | 18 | 18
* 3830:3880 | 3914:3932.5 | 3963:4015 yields 0.207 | 12.7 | 11.3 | 14.6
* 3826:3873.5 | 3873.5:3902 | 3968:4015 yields -0.033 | 12.3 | 13.6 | 15.4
